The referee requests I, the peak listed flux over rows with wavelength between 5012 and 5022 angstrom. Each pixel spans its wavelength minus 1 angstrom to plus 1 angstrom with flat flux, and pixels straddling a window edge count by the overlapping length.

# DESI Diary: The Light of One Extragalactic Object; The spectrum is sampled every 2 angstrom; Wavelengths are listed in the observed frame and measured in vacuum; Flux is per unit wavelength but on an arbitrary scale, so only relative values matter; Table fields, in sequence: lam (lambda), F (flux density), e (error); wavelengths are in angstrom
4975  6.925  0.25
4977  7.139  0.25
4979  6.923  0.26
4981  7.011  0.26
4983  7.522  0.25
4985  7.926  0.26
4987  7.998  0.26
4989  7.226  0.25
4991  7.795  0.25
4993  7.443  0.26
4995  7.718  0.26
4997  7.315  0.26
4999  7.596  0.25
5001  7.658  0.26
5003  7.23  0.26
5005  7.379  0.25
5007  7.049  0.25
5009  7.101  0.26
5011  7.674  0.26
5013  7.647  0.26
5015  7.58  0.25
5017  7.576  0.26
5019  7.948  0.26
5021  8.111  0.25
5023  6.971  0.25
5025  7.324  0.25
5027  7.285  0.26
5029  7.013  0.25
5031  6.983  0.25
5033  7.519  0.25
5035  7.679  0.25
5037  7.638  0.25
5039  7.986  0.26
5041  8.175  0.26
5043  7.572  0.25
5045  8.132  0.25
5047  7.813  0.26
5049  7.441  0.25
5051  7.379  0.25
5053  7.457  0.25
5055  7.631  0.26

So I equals 8.111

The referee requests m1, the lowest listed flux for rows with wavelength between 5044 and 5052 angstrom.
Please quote 7.379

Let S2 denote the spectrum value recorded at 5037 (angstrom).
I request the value 7.638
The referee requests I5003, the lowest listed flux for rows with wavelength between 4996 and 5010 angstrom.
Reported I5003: 7.049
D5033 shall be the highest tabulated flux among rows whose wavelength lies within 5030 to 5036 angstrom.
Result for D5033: 7.679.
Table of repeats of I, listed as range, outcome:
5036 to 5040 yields 7.986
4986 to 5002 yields 7.998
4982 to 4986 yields 7.926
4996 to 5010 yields 7.658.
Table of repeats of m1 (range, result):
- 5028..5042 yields 6.983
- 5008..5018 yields 7.101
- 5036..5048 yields 7.572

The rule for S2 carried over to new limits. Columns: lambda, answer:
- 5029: 7.013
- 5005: 7.379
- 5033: 7.519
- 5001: 7.658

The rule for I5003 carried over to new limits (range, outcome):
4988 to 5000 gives 7.226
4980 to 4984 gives 7.011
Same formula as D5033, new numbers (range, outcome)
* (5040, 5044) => 8.175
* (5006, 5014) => 7.674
